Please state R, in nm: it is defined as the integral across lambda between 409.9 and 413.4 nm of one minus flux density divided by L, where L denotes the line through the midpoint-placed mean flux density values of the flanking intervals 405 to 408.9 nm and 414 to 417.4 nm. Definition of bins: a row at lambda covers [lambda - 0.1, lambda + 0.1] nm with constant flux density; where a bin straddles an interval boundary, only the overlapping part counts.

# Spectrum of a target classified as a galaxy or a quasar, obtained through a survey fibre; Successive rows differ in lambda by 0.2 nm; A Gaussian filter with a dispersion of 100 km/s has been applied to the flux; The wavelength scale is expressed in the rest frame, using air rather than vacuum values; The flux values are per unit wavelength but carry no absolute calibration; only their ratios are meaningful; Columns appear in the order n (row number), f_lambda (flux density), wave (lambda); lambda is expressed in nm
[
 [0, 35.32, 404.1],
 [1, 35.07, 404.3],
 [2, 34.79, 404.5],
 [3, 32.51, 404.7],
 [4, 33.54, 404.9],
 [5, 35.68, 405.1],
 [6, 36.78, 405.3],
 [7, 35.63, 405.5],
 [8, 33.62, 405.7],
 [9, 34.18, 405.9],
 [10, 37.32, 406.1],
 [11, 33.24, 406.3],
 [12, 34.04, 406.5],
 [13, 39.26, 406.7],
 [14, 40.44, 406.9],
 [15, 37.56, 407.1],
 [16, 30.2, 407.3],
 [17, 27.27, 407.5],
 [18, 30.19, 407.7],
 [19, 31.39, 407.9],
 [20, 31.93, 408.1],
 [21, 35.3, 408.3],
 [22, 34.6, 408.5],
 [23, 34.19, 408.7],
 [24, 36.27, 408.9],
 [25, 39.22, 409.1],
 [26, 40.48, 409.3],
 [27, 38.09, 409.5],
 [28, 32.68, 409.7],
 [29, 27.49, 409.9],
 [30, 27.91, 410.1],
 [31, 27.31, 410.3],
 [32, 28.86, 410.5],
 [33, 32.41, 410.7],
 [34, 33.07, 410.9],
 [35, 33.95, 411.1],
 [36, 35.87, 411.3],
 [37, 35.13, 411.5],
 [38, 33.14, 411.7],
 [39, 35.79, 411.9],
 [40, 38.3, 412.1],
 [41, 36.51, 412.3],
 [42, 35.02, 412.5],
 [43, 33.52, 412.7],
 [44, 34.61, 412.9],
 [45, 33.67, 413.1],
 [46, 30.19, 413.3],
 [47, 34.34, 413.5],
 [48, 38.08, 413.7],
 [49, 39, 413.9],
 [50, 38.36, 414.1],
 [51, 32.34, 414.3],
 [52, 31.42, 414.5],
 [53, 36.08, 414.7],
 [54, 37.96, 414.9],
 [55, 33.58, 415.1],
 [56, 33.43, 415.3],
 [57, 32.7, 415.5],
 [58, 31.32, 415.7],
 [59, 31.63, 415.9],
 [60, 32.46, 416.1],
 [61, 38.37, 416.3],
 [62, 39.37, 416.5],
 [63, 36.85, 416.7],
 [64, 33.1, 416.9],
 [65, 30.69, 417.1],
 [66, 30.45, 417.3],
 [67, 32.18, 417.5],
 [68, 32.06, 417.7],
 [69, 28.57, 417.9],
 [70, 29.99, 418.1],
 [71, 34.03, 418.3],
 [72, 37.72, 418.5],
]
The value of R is 0.12 nm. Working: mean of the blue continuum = 34.4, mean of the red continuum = 34.1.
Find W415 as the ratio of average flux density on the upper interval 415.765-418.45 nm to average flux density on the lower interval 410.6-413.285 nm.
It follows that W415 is 1.0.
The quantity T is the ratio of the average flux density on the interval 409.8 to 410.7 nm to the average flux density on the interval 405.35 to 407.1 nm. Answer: 0.8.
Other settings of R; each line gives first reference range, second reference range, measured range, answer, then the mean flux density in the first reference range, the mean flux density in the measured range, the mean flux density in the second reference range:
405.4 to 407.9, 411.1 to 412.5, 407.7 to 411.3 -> 0.18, 34.3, 33.2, 35.6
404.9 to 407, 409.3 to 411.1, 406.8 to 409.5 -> -0.08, 35.9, 34.7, 31.7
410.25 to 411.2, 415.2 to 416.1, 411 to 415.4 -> -0.44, 31.3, 35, 32.3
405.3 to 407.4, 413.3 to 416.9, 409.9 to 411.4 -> 0.18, 35.6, 31.1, 34.9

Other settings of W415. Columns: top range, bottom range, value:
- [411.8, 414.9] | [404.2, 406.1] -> 1.01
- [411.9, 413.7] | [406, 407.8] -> 1.01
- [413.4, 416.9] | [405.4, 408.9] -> 1.03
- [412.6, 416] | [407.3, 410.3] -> 1.04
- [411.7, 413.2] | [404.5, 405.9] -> 1.02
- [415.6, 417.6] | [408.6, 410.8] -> 1.01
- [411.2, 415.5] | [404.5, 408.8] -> 1.02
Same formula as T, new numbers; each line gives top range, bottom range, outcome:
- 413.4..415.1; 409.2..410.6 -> 1.12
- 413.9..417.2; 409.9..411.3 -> 1.12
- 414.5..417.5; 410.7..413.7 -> 0.98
